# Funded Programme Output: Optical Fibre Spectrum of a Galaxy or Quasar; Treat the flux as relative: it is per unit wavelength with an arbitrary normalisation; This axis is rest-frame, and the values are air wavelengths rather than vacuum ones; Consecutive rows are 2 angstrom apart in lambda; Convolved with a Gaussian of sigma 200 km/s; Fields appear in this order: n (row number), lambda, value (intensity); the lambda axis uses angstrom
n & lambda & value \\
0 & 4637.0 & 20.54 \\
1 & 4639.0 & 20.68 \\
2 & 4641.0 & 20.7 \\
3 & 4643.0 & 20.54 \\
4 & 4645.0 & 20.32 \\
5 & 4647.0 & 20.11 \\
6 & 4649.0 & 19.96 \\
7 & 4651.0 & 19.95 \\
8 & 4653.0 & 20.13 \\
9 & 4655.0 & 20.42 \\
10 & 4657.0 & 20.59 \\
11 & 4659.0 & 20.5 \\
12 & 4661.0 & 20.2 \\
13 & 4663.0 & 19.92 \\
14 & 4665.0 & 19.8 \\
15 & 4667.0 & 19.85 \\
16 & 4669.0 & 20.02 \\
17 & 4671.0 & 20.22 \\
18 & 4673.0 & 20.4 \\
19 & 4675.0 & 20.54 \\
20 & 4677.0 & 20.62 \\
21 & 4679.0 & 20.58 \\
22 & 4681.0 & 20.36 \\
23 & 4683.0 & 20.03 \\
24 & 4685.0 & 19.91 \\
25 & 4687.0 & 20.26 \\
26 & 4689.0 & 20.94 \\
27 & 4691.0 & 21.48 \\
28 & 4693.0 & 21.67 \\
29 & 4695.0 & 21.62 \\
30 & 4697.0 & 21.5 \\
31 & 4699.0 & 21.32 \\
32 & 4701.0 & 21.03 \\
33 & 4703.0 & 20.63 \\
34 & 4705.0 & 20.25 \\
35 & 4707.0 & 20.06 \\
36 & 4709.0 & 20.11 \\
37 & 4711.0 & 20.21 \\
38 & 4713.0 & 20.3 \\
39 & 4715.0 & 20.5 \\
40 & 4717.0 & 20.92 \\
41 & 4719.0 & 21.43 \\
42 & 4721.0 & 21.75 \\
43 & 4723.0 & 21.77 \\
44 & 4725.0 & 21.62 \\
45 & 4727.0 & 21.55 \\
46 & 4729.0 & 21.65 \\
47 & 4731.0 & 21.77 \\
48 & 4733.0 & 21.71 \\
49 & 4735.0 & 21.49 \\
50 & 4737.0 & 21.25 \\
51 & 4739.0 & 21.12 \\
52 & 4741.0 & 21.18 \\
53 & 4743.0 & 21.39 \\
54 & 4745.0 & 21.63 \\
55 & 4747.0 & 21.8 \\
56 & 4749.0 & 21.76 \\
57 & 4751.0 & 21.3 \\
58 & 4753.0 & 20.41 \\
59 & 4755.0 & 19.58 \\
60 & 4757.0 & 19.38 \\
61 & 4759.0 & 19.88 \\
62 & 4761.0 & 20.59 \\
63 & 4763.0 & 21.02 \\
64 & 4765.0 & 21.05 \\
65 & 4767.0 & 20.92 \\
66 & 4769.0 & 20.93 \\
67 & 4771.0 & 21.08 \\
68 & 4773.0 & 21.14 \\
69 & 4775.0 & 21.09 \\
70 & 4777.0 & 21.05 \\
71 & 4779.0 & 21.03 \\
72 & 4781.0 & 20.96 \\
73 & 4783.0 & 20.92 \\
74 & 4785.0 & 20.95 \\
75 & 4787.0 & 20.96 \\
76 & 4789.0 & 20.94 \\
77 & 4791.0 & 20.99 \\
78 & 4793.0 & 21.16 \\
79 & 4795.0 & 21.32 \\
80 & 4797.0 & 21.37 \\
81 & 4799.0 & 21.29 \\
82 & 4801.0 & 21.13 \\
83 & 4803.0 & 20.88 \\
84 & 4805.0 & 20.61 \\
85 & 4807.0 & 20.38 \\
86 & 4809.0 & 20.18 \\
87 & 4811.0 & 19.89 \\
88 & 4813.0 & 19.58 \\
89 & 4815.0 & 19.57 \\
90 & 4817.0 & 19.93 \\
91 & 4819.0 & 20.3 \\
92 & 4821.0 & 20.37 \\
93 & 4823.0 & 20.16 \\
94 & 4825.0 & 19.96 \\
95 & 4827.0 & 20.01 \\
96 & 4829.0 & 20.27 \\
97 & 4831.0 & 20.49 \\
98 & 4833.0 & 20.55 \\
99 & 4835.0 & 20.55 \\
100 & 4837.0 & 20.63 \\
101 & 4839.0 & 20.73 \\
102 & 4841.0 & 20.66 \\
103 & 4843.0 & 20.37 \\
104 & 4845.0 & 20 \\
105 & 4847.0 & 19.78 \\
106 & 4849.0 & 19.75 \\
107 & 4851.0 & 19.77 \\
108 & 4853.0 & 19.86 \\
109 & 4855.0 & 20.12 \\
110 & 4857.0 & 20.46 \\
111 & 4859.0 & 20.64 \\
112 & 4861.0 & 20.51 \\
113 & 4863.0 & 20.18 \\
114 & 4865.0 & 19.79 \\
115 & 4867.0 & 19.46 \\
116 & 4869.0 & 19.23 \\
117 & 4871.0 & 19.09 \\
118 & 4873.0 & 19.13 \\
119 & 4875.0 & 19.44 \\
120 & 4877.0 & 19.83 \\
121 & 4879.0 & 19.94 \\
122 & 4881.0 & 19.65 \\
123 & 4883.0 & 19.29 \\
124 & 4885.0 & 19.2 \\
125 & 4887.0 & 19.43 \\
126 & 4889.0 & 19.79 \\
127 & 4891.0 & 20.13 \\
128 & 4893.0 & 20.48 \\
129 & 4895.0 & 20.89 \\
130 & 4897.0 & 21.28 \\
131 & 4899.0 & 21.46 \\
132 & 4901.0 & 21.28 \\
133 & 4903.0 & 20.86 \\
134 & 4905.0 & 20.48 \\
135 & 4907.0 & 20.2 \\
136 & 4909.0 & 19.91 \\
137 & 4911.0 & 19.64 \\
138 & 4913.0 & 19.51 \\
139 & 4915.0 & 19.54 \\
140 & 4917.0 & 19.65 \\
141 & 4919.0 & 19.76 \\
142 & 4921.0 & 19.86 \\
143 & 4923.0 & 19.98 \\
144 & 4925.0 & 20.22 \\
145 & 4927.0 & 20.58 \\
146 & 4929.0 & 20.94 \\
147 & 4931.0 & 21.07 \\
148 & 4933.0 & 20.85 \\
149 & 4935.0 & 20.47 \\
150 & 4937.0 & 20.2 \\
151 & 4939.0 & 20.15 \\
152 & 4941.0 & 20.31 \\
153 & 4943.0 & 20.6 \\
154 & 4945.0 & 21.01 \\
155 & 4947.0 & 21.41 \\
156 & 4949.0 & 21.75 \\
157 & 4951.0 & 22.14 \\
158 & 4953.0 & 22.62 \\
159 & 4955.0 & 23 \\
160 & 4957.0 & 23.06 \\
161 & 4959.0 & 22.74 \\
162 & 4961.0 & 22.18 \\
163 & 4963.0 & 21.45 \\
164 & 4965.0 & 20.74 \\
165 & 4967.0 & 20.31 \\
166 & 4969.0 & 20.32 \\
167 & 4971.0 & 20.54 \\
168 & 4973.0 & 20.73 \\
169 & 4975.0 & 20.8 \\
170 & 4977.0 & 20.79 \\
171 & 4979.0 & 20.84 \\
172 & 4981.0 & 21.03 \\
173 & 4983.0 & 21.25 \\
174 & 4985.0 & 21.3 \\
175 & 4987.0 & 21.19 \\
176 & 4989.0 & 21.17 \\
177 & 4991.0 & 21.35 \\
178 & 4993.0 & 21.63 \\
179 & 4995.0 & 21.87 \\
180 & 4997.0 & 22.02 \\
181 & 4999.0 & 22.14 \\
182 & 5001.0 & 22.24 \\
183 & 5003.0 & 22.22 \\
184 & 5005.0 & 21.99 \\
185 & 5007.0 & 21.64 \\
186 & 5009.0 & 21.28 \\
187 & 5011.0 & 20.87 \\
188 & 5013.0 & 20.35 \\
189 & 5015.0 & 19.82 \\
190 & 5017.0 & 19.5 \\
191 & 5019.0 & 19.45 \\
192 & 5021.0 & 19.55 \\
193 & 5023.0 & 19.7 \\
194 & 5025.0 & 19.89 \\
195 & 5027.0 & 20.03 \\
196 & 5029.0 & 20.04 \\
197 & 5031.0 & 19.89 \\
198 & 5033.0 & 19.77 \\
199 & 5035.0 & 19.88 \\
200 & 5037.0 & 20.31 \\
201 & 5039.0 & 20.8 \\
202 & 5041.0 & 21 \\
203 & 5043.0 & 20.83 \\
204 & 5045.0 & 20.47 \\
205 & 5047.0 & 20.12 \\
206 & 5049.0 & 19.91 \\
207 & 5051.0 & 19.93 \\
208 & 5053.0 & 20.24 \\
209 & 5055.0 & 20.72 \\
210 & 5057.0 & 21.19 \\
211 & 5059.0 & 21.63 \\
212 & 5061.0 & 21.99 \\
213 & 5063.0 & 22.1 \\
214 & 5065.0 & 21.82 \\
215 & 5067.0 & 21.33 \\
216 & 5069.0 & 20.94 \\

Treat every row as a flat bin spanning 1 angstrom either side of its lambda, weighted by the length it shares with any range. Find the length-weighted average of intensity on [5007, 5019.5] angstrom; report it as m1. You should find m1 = 20.4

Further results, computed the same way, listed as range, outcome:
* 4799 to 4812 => 20.6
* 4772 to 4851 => 20.6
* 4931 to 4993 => 21.2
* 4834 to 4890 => 19.9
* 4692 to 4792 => 21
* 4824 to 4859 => 20.2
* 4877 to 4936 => 20.2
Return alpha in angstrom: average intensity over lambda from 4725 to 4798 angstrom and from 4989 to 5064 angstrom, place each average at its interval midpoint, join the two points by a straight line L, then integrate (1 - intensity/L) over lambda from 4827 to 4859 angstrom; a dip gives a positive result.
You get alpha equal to 1.1 angstrom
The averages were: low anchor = 21.1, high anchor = 20.8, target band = 20.3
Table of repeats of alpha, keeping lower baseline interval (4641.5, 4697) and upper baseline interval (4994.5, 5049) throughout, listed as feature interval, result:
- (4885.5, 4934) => 0.60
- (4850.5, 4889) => 1.51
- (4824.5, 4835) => 0.11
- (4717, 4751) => -1.77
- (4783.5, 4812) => -0.50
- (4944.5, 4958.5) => -1.10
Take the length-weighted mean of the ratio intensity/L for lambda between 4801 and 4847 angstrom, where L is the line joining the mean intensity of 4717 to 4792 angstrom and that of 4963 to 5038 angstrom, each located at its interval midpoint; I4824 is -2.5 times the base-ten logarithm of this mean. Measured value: 0.04 mag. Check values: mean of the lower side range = 21.1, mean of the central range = 20.3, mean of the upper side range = 20.8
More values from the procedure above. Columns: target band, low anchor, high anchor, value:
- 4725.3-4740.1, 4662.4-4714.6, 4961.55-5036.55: -0.049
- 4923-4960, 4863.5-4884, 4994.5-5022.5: -0.051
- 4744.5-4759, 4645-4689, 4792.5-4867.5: -0.024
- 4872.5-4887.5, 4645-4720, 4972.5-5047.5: 0.063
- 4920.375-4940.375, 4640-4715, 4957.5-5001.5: 0.038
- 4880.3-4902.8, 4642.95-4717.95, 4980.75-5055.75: 0.018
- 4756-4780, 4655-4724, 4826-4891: -0.024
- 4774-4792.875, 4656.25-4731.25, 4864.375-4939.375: -0.029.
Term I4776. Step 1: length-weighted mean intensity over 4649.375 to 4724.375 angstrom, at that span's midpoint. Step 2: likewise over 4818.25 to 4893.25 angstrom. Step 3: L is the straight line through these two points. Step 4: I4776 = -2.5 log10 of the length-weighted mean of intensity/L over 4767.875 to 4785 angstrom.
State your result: -0.039 mag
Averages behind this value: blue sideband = 20.6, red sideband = 20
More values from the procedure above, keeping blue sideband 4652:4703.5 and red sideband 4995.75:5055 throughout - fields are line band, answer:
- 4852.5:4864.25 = 0.01 mag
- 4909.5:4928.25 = 0.04 mag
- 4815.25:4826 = 0.02 mag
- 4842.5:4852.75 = 0.03 mag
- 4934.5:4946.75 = 0.00 mag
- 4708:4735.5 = -0.03 mag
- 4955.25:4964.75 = -0.09 mag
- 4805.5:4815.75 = 0.03 mag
